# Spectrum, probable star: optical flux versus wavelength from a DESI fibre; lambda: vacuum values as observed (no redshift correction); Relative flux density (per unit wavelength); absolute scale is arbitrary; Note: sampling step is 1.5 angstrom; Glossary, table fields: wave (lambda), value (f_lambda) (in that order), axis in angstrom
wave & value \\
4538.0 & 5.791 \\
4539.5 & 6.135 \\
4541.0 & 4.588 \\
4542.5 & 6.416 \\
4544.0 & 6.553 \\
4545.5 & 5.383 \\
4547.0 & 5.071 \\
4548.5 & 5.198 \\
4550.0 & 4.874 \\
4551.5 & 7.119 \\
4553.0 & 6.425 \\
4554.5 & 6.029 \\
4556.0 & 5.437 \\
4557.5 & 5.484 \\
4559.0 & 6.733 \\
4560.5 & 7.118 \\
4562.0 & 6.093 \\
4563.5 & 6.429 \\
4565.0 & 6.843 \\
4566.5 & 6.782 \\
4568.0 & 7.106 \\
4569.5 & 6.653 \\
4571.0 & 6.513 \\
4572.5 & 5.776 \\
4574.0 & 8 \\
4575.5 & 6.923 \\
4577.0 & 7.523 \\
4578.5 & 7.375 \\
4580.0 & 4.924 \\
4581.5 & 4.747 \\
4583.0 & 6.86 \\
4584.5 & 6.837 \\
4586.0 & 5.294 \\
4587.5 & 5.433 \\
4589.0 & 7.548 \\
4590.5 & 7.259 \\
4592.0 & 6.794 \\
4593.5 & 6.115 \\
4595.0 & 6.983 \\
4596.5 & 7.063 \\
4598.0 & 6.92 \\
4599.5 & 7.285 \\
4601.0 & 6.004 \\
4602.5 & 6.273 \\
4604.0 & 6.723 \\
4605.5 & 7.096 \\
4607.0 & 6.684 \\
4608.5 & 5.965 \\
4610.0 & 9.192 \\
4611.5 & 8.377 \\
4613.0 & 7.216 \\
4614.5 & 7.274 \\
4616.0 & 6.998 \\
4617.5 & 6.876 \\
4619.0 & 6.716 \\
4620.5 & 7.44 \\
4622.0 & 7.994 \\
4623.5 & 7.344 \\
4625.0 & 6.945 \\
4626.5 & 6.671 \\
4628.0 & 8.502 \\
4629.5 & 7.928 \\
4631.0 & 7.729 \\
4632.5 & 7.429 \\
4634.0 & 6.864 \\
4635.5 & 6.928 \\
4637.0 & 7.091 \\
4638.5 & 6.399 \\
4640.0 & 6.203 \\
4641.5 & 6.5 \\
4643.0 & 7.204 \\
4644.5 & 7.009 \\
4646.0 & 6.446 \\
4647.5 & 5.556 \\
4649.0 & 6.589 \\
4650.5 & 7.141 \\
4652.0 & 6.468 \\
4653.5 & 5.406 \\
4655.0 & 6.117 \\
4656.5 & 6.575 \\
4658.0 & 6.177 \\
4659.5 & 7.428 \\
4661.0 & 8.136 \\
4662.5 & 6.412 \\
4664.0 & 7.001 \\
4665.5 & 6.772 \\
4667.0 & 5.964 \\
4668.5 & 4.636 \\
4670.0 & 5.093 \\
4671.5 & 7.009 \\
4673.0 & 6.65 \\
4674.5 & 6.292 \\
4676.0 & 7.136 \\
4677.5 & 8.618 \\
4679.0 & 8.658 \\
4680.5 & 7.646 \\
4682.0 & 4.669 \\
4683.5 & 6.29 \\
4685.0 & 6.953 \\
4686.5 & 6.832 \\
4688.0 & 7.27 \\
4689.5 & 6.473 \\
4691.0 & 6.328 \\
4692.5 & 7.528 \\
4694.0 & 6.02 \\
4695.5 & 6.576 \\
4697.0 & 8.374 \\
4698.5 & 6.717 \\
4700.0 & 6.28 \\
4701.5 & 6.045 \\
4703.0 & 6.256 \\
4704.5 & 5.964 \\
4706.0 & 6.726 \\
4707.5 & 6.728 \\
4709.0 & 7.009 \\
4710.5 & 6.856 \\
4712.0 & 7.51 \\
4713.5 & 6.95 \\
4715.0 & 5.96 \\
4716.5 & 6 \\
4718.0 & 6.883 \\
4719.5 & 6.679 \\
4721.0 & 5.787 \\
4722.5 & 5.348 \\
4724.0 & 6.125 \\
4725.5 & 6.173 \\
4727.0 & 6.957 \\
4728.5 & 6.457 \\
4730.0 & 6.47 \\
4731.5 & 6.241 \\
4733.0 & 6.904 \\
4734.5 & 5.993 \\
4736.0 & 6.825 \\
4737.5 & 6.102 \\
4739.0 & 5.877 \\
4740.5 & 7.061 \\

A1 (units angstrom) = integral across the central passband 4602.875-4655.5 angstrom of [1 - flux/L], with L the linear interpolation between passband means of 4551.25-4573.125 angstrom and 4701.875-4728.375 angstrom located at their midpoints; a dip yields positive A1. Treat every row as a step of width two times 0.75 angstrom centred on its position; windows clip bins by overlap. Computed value -4.6 angstrom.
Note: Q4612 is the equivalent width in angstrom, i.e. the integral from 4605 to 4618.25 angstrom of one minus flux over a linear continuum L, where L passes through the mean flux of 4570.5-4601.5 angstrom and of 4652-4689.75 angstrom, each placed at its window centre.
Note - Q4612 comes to -1.4 angstrom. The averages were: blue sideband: 6.58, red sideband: 6.65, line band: 7.3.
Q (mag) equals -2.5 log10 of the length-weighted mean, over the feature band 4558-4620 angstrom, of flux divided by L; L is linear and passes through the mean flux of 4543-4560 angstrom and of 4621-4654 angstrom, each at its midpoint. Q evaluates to -0.07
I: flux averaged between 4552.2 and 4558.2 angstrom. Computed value 5.86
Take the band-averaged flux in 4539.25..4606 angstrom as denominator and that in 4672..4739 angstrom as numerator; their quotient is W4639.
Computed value 1.0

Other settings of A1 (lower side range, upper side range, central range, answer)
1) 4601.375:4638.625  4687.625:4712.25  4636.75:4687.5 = 2.48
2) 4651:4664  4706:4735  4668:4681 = -0.60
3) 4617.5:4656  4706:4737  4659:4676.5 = 0.60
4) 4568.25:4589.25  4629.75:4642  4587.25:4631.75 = -2.74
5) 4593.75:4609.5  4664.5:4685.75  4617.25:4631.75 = -1.63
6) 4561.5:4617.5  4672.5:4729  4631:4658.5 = 0.50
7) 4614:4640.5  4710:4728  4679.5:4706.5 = 0.08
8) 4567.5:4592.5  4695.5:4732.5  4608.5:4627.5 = -2.41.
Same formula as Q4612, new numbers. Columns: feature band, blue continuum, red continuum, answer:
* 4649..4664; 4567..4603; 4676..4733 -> -0.1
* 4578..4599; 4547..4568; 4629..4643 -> 0.2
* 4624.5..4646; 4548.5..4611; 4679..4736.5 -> -1.7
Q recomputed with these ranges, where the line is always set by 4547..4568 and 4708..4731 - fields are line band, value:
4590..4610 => -0.088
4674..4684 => -0.109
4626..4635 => -0.190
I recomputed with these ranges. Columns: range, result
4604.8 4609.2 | 6.58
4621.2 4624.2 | 7.67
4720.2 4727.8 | 6.08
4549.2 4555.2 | 6.1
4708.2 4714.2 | 7.08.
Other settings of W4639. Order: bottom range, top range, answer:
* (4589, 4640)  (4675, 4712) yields 0.96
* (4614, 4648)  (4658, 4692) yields 0.95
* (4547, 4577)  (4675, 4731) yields 1.04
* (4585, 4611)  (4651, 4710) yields 0.98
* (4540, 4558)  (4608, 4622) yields 1.29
